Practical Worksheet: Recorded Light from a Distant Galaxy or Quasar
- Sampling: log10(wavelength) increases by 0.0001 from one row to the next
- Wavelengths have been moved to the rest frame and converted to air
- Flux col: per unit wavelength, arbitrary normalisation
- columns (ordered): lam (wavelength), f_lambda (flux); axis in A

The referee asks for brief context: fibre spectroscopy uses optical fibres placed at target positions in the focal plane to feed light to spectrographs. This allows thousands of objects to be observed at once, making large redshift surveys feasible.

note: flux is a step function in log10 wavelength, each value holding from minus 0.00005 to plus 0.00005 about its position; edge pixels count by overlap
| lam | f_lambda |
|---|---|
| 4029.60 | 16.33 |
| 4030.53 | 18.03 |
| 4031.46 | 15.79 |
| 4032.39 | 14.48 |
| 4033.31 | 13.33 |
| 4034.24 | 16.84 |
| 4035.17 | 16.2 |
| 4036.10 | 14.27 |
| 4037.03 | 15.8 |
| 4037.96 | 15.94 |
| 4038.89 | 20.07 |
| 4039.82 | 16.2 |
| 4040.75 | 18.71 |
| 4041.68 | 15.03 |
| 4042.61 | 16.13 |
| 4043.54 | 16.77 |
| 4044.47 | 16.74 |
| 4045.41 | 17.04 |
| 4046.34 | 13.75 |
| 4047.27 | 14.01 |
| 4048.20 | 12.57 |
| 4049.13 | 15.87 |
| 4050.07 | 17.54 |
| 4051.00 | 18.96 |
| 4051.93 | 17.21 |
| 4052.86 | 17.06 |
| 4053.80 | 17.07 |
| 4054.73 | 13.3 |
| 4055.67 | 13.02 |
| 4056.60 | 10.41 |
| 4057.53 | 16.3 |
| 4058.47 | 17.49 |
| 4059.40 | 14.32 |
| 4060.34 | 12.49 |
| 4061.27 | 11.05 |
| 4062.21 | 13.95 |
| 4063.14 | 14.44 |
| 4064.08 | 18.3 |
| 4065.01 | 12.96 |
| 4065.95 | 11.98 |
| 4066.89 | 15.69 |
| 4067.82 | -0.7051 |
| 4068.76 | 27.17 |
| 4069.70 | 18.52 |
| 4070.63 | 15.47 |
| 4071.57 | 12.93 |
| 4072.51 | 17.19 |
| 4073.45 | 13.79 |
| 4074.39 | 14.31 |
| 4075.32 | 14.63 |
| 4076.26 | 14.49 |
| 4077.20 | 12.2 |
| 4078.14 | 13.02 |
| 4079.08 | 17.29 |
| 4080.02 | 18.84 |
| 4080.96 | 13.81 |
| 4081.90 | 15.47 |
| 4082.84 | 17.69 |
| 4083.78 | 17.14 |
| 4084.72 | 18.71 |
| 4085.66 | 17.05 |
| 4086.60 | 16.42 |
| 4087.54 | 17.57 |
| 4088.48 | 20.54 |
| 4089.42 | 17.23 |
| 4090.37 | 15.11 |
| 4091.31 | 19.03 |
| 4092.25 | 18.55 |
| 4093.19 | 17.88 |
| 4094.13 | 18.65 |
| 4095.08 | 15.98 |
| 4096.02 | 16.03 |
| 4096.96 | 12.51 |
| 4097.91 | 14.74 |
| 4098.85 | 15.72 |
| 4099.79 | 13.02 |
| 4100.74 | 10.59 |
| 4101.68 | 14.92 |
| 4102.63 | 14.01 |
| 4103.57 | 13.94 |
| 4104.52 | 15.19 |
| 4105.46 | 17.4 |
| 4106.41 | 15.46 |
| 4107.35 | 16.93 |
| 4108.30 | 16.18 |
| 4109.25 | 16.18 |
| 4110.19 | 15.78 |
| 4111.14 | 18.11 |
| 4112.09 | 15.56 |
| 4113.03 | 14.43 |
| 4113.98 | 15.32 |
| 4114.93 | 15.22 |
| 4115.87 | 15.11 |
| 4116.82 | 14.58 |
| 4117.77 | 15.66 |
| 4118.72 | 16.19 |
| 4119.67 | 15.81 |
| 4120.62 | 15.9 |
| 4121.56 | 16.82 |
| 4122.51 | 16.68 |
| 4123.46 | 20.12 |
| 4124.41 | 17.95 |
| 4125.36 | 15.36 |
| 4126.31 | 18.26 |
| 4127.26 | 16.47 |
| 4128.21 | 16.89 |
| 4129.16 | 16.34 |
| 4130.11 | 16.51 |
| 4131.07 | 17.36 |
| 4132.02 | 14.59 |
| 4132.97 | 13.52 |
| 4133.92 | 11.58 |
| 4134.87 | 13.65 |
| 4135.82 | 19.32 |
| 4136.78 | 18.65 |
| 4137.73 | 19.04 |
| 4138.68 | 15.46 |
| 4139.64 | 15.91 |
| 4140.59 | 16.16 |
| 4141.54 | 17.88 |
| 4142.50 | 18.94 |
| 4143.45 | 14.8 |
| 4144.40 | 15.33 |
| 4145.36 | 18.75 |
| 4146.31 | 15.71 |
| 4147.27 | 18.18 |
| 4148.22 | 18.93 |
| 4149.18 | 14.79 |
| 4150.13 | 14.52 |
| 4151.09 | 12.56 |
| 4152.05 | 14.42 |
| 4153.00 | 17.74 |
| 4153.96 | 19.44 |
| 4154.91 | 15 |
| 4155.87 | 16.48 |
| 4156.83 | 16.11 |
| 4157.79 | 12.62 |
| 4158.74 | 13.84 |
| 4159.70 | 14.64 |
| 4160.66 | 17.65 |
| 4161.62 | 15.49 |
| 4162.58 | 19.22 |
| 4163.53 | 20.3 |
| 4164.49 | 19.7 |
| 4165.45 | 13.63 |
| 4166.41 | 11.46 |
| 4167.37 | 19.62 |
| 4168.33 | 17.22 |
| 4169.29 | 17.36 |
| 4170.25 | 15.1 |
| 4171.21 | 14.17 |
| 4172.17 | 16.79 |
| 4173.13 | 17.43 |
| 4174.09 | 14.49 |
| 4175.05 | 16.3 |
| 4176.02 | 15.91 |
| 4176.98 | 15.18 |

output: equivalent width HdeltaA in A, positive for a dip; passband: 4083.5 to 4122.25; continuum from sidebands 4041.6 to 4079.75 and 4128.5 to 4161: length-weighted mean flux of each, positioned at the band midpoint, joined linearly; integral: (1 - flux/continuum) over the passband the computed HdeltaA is -1.3 A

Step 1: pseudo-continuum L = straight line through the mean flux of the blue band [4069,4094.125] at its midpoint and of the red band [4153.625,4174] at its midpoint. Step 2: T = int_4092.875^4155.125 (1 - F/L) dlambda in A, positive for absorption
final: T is 1.42 A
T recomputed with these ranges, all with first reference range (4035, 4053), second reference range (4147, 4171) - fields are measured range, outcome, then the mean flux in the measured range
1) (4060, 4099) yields 1.5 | 15.6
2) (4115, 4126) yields -0.1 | 16.4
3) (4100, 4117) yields 1.0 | 15.2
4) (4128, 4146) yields -0.1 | 16.3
